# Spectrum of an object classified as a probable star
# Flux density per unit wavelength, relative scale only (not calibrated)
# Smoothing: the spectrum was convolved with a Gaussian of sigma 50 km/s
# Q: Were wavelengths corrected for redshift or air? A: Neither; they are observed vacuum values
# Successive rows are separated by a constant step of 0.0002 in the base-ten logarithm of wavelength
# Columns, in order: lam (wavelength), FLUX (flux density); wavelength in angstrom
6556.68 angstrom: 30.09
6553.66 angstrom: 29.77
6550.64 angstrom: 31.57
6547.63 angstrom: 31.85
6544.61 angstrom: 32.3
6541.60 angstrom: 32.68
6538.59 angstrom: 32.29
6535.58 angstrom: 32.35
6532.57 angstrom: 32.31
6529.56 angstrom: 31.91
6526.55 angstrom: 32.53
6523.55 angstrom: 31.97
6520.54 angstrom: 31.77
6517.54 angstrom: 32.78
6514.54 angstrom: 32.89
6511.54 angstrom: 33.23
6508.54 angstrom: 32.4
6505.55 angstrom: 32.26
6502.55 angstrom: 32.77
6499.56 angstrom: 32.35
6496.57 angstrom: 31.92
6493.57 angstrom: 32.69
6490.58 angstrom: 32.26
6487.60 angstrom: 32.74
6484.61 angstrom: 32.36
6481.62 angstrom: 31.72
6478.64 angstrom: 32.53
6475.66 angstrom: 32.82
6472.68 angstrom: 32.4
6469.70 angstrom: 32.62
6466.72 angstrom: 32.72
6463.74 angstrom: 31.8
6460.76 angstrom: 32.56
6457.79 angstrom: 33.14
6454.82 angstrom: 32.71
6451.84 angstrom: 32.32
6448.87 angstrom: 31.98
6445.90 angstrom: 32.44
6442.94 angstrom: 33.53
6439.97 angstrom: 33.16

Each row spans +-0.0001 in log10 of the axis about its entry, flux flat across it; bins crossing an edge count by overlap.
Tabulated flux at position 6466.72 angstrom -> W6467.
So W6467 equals 32.72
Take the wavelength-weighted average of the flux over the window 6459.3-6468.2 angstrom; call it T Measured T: 32.3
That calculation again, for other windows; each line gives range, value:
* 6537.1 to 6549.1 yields 32.3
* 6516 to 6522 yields 32.3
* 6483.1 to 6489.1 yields 32.6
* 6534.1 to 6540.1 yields 32.3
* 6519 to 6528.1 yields 32.1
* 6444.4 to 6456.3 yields 32.4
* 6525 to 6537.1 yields 32.3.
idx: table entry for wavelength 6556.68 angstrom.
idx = 30.09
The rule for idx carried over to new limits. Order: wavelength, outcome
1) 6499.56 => 32.35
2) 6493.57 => 32.69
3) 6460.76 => 32.56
